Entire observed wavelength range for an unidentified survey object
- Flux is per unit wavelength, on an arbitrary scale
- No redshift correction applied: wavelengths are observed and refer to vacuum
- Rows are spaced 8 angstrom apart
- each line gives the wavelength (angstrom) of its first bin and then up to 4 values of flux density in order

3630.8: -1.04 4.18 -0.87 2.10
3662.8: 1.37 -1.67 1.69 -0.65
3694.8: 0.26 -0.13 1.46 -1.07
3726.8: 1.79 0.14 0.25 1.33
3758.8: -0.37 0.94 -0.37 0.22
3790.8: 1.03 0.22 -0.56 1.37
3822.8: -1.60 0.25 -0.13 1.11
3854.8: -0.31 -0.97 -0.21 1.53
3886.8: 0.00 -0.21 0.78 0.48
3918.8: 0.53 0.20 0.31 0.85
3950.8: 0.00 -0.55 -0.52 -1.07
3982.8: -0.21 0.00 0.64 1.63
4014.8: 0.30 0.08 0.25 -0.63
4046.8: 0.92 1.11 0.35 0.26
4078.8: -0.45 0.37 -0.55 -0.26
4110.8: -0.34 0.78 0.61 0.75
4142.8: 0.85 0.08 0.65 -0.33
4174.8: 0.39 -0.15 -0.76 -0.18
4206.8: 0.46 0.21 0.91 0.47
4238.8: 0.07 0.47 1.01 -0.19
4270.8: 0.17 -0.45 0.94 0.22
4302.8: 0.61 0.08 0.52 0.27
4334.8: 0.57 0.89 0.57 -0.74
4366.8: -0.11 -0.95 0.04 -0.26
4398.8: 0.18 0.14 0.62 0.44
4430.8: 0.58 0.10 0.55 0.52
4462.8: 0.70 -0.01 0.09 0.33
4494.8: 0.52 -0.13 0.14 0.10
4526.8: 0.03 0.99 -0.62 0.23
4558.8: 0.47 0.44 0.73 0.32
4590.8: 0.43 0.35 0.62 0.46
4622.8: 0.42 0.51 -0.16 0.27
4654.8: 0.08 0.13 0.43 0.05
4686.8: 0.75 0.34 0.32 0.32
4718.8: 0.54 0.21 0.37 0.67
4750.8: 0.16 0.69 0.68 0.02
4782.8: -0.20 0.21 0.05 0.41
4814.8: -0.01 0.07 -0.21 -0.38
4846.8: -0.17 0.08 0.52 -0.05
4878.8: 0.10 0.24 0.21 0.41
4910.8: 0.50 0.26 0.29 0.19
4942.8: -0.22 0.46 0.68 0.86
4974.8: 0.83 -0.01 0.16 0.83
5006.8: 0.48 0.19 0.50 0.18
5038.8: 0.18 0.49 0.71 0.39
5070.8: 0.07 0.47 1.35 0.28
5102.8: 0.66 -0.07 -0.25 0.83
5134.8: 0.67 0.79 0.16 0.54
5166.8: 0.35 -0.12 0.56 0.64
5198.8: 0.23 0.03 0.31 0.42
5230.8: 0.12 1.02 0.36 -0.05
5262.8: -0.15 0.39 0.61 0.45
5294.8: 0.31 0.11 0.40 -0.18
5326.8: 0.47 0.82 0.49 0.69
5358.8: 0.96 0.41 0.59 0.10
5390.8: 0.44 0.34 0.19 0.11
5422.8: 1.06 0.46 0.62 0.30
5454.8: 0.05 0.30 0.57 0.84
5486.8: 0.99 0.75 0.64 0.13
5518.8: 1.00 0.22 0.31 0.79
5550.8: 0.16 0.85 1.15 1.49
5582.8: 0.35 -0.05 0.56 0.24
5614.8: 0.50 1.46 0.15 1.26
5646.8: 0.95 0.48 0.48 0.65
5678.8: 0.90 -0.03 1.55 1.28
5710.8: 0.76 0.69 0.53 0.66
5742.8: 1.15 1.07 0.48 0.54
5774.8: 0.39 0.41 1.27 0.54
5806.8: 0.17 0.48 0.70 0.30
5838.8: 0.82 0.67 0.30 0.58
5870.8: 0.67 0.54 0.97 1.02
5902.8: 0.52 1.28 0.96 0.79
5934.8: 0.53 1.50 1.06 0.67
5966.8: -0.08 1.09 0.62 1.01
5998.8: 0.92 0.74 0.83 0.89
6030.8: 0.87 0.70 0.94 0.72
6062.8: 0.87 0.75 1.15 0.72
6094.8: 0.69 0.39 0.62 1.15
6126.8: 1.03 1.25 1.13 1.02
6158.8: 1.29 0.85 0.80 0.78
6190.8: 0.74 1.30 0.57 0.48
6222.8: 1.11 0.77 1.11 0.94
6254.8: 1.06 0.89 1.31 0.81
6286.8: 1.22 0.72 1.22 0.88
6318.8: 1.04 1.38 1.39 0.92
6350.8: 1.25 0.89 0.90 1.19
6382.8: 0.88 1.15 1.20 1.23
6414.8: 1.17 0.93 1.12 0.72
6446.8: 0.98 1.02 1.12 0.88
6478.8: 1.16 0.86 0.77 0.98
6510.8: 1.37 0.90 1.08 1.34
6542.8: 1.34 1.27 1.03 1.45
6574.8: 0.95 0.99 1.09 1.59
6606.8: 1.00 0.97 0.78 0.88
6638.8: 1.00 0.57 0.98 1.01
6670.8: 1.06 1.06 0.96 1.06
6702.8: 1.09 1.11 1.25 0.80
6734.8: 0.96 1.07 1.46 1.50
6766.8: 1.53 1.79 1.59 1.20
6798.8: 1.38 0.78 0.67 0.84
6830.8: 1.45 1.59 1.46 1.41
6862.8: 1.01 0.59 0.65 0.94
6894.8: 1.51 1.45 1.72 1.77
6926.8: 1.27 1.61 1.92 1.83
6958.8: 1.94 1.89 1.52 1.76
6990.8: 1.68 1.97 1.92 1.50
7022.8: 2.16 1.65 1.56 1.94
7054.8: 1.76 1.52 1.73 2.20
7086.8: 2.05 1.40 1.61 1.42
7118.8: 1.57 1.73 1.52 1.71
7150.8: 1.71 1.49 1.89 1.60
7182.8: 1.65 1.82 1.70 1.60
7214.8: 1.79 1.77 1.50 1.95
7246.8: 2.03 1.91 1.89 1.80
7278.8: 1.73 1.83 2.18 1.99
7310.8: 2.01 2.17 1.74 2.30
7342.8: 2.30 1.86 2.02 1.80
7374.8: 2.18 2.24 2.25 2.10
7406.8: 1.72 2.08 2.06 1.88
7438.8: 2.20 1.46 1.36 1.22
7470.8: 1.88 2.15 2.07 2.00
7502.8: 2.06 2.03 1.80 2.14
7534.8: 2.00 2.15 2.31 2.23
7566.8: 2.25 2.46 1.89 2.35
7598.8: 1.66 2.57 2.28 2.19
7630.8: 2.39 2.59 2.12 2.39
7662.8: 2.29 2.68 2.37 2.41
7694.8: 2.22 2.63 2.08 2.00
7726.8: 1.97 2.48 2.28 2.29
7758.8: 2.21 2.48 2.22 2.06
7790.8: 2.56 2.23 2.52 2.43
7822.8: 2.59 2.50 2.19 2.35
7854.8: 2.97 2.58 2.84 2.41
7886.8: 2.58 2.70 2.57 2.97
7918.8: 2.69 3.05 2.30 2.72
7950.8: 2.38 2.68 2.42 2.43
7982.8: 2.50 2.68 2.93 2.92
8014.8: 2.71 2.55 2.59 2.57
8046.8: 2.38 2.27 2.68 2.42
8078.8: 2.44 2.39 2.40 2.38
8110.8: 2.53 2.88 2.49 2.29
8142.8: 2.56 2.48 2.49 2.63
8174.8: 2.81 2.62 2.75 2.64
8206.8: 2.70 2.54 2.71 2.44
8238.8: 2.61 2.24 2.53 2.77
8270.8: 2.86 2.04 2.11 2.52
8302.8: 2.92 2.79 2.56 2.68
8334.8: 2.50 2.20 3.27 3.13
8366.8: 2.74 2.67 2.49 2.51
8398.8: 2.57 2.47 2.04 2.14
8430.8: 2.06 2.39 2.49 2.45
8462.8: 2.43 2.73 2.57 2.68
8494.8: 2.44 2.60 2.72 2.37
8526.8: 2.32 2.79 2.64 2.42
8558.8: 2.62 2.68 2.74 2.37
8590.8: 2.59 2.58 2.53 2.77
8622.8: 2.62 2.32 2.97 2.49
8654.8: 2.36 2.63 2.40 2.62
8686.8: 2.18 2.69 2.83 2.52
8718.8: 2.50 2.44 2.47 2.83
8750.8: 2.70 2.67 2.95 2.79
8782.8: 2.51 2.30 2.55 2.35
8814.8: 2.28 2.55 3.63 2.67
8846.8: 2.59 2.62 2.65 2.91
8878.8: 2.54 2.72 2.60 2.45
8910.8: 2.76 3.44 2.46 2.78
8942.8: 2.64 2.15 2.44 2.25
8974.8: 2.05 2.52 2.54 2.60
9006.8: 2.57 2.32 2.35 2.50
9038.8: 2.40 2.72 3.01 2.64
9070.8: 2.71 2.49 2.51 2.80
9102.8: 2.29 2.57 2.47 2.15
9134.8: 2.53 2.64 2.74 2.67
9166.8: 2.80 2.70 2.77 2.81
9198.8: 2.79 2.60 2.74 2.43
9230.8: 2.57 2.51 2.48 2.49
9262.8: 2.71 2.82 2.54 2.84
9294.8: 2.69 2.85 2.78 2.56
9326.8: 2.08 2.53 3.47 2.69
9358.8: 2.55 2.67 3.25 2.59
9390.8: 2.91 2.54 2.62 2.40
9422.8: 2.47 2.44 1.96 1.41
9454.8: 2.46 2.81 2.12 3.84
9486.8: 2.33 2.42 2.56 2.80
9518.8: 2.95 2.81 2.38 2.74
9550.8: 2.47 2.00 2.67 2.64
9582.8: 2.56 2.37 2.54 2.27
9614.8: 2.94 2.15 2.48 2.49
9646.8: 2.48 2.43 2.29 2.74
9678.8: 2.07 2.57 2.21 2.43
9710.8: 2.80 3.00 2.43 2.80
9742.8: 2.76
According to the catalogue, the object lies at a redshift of 0.732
